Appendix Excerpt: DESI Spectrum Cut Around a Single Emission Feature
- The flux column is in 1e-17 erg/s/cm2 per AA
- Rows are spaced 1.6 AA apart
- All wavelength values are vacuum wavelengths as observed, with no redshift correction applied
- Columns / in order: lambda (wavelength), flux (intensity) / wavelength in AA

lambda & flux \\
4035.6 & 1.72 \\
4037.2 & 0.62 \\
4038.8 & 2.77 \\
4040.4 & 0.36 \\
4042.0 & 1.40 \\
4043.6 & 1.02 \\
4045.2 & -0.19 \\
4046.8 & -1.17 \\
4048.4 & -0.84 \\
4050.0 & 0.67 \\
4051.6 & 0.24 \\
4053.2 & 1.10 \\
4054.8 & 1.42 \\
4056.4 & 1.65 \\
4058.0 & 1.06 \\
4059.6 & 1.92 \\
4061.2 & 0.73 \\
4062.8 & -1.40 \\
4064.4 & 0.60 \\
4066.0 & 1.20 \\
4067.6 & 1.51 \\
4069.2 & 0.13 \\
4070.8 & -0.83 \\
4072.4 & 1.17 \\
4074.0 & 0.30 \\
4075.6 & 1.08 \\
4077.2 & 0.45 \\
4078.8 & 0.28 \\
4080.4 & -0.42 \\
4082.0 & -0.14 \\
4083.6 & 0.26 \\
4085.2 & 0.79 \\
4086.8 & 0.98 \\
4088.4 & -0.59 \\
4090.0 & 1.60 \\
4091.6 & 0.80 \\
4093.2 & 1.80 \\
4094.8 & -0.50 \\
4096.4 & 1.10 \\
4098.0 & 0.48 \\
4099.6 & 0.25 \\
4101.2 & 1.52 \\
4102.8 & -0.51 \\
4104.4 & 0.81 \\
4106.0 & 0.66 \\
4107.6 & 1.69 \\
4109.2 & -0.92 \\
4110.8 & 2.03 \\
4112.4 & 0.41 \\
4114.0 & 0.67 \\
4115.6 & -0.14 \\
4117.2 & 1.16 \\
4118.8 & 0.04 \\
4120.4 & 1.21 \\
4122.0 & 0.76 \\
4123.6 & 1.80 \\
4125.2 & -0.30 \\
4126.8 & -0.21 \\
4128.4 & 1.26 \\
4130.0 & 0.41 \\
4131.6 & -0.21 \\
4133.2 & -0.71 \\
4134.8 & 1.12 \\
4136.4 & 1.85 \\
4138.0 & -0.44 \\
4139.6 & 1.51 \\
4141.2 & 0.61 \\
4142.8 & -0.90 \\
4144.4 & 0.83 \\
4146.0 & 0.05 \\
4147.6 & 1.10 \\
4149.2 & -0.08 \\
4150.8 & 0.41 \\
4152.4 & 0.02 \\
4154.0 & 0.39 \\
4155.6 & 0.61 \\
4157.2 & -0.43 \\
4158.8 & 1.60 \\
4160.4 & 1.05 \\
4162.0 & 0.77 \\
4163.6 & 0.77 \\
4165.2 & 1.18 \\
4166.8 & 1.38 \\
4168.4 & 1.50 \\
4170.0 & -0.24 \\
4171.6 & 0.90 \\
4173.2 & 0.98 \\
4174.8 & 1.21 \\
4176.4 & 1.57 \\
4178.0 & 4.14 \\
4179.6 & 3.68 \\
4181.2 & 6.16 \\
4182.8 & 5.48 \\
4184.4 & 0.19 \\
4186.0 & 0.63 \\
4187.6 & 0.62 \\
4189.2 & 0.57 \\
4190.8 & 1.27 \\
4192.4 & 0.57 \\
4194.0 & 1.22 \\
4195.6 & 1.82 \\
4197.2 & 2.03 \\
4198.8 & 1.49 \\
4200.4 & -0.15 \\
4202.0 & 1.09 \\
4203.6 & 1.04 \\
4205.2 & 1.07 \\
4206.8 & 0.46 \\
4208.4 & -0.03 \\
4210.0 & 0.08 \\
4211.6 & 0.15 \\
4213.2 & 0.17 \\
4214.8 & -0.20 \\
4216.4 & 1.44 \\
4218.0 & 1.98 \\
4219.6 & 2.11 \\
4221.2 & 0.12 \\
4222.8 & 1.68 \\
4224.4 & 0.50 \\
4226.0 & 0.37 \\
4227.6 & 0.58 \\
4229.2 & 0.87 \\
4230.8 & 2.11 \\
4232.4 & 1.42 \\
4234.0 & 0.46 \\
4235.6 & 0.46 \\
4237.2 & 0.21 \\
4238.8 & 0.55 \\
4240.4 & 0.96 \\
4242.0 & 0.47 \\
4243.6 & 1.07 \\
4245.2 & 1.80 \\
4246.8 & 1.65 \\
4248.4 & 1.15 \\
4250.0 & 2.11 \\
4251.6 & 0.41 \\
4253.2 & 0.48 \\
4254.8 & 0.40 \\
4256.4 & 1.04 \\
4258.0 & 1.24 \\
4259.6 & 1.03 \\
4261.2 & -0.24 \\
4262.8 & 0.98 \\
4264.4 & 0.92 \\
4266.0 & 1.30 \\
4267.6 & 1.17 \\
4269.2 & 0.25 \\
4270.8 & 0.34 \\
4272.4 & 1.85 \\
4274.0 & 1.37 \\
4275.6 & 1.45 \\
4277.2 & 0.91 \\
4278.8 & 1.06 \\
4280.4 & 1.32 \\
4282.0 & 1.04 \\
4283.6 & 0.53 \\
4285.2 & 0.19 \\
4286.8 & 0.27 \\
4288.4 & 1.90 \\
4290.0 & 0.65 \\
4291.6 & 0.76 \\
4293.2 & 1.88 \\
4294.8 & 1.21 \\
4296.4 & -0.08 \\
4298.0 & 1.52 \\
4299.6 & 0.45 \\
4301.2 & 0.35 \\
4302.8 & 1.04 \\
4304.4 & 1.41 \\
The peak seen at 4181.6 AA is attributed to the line [O II] 3727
